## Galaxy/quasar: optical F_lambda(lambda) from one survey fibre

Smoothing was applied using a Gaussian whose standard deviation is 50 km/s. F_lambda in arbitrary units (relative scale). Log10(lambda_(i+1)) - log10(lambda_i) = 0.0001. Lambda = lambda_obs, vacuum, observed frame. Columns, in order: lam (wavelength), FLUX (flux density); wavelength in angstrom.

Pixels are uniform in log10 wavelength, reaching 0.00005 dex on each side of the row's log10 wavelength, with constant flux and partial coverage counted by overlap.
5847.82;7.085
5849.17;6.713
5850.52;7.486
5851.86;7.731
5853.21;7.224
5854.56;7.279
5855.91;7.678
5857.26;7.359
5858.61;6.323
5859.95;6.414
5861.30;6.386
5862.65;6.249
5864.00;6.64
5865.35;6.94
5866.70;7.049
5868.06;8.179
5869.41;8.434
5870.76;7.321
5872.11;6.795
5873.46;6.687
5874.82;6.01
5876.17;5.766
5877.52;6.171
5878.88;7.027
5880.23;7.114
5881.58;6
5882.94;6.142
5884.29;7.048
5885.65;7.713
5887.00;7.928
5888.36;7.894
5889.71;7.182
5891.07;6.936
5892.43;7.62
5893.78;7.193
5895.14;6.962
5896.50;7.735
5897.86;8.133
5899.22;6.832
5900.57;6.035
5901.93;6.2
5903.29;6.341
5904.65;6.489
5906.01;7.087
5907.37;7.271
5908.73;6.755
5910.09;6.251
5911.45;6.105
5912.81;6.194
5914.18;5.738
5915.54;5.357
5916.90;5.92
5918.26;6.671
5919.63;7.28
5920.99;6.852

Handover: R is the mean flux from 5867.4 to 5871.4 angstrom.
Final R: 7.99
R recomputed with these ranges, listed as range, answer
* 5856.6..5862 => 6.63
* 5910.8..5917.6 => 5.86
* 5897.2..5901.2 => 7.02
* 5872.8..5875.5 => 6.33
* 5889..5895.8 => 7.19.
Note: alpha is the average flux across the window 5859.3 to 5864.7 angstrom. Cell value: 6.42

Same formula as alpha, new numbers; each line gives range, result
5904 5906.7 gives 6.79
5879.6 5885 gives 6.58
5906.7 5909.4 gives 7.01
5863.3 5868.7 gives 7.18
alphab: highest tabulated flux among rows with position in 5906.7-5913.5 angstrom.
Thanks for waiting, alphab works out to 7.271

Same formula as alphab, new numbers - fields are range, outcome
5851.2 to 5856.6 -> 7.731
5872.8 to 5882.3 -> 7.114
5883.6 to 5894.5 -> 7.928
